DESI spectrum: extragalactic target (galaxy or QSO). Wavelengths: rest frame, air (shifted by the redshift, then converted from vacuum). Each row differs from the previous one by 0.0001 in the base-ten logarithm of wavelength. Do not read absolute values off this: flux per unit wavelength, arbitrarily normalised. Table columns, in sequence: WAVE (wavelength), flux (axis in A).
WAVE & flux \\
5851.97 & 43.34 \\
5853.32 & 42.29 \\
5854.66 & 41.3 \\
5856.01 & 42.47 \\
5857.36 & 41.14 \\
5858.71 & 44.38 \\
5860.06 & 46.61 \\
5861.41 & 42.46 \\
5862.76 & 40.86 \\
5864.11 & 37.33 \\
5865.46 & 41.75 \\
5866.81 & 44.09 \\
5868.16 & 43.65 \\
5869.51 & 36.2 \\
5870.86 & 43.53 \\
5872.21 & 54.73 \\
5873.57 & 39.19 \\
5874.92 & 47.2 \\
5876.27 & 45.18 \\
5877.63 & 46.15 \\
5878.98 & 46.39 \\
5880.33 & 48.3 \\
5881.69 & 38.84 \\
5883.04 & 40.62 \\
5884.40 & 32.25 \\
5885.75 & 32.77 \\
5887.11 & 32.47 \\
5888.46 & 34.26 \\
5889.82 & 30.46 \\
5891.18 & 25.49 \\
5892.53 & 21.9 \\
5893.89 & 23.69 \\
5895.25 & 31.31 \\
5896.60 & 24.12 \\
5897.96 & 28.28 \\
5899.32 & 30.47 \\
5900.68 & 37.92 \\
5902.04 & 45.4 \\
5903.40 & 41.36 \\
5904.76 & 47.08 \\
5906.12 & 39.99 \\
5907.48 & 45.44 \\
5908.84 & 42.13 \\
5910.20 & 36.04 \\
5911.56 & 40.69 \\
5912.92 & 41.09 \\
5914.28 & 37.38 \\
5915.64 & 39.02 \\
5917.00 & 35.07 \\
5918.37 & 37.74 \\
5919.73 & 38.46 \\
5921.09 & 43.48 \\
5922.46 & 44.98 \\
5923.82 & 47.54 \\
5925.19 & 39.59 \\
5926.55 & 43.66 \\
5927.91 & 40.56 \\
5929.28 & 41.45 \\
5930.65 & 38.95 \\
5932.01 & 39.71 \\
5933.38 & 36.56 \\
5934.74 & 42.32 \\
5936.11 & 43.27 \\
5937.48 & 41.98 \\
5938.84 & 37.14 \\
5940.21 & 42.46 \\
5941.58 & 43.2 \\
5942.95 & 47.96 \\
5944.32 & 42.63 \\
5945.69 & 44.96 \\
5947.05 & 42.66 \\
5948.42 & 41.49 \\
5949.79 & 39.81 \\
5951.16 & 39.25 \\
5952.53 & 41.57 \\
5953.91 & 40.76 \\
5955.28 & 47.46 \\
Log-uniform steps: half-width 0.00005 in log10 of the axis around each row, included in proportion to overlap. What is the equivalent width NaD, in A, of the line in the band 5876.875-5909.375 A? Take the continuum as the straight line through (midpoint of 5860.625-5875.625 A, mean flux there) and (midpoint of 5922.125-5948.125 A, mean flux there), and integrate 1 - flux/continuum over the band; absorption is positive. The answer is 4.9 A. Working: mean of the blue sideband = 42.9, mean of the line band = 36.1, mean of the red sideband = 42.2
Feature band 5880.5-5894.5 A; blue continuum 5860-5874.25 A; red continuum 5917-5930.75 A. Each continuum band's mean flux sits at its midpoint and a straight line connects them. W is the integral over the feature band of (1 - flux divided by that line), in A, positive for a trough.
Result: 3.4 A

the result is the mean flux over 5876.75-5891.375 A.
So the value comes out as 37.6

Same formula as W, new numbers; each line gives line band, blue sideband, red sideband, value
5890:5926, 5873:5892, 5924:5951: 2.62 A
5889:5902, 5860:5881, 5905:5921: 3.87 A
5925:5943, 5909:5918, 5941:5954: -0.12 A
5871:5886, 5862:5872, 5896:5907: -1.10 A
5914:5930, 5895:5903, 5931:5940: -1.32 A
